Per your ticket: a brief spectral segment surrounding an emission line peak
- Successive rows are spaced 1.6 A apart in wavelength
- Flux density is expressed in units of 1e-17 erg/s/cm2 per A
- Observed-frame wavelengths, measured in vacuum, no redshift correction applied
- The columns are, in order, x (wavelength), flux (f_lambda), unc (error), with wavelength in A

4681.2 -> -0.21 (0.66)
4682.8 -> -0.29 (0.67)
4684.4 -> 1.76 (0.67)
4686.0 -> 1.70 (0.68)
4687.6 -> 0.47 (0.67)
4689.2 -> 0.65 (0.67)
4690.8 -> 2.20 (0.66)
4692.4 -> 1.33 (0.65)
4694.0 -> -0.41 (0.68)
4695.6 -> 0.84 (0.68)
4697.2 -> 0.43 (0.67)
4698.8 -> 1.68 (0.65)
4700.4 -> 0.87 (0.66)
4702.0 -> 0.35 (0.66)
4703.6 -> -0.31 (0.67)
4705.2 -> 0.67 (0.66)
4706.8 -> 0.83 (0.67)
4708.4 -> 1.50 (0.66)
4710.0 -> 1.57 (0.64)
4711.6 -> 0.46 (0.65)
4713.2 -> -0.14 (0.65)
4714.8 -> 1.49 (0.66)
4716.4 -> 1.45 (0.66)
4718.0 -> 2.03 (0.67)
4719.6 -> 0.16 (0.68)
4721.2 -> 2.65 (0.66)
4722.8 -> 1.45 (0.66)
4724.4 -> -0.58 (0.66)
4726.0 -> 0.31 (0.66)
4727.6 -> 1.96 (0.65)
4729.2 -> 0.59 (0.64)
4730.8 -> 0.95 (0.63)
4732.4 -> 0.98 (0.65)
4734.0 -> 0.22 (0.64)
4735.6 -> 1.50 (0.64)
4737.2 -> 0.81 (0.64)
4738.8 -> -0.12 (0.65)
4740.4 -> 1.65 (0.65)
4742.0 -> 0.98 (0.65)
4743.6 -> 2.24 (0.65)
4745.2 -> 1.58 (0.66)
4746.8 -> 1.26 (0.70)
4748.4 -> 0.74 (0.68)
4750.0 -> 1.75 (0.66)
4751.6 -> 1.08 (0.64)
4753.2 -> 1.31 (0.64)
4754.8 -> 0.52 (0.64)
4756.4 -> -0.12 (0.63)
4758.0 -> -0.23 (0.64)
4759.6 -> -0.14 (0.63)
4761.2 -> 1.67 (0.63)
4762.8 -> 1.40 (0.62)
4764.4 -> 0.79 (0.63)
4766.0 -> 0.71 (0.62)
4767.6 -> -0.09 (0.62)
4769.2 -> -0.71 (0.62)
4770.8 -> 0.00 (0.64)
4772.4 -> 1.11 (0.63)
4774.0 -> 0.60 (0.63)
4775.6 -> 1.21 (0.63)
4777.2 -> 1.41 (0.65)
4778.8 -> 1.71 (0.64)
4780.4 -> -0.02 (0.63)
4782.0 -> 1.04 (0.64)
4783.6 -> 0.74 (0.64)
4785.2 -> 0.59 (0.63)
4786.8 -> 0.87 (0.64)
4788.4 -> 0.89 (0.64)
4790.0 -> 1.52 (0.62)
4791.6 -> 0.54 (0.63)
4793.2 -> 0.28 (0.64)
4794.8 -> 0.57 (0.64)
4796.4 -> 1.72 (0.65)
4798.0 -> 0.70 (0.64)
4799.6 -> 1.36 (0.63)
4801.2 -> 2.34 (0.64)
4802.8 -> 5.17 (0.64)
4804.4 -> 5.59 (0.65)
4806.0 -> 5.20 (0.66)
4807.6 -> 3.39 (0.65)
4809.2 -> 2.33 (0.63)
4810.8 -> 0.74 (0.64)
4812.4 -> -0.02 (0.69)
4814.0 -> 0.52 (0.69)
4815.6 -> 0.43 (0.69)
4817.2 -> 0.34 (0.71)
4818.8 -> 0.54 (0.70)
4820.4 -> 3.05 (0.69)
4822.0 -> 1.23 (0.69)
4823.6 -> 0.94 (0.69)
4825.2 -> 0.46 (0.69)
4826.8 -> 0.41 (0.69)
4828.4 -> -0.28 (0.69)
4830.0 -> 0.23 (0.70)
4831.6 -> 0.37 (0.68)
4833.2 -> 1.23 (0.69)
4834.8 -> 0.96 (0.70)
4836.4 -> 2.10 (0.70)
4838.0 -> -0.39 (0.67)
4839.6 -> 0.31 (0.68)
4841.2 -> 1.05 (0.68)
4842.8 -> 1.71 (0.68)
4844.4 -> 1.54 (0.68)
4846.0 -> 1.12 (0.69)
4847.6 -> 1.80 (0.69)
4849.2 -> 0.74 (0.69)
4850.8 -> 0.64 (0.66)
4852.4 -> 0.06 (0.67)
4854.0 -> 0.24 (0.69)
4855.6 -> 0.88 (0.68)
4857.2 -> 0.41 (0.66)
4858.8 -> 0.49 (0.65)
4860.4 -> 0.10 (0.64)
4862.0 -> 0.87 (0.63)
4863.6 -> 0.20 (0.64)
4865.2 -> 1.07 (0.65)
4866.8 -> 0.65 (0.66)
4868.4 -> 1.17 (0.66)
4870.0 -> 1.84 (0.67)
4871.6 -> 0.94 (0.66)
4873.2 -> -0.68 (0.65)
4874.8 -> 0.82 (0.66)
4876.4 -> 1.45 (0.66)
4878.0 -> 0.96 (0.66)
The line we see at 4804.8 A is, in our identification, [O II]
